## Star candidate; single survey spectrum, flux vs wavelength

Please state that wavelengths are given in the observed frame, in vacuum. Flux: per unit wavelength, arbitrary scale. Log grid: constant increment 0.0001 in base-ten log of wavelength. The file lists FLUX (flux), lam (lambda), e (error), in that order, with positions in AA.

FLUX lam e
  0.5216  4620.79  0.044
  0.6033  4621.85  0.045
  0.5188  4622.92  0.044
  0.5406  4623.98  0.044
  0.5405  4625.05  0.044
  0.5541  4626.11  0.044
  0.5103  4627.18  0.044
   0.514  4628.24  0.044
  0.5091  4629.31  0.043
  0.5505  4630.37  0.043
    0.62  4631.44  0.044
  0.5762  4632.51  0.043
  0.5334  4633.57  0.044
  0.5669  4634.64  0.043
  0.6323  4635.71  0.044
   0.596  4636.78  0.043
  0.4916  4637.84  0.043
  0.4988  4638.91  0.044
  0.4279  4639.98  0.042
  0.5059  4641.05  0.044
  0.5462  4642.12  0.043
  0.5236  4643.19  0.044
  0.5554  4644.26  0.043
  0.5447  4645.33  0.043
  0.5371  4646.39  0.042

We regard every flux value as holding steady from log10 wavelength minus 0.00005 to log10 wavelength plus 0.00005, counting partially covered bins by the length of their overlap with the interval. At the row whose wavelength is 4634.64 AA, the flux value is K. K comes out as 0.5669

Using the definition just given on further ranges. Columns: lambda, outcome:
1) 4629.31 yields 0.5091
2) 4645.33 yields 0.5447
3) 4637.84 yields 0.4916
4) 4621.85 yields 0.6033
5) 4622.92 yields 0.5188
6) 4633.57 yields 0.5334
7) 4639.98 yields 0.4279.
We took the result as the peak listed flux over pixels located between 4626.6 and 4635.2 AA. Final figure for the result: 0.62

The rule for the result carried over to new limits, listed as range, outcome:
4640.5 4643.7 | 0.5462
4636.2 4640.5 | 0.596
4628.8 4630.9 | 0.5505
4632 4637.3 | 0.6323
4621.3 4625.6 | 0.6033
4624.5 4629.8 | 0.5541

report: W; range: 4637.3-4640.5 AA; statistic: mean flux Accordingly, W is 0.474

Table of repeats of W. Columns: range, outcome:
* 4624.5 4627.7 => 0.534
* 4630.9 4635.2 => 0.574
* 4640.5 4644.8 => 0.532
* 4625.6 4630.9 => 0.528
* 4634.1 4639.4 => 0.557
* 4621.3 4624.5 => 0.555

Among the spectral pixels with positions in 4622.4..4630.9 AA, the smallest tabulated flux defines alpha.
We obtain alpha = 0.5091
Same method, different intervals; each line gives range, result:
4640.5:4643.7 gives 0.5059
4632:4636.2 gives 0.5334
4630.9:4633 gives 0.5762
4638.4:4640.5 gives 0.4279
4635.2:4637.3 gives 0.596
